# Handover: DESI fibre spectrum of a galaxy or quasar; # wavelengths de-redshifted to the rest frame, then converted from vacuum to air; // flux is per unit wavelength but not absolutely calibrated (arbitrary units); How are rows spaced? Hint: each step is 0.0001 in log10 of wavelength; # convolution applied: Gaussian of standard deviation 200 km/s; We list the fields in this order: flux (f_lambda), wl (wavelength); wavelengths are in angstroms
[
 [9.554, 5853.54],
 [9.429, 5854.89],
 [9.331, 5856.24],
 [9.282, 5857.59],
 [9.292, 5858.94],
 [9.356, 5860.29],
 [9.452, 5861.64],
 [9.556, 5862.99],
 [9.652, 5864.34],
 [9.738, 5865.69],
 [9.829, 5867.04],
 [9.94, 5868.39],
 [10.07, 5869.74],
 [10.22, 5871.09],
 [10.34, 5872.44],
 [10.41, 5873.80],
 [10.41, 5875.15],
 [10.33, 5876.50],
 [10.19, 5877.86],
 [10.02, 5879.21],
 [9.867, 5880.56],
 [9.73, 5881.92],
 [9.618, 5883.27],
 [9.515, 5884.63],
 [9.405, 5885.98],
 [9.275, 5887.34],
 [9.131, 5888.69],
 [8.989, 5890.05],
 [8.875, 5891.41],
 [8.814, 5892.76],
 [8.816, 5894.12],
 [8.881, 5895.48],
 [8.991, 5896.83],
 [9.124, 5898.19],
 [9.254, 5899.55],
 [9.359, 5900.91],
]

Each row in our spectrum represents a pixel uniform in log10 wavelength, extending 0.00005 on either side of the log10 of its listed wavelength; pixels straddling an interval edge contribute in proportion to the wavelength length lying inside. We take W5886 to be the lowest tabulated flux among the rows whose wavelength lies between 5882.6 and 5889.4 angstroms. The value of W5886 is 9.131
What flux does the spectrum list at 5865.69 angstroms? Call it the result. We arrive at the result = 9.738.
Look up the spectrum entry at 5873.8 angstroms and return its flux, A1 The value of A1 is 10.41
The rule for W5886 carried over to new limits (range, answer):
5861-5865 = 9.452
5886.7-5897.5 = 8.814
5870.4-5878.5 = 10.19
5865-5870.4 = 9.738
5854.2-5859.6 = 9.282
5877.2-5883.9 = 9.618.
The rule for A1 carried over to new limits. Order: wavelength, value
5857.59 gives 9.282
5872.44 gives 10.34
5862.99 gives 9.556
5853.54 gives 9.554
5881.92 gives 9.73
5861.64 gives 9.452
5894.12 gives 8.816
